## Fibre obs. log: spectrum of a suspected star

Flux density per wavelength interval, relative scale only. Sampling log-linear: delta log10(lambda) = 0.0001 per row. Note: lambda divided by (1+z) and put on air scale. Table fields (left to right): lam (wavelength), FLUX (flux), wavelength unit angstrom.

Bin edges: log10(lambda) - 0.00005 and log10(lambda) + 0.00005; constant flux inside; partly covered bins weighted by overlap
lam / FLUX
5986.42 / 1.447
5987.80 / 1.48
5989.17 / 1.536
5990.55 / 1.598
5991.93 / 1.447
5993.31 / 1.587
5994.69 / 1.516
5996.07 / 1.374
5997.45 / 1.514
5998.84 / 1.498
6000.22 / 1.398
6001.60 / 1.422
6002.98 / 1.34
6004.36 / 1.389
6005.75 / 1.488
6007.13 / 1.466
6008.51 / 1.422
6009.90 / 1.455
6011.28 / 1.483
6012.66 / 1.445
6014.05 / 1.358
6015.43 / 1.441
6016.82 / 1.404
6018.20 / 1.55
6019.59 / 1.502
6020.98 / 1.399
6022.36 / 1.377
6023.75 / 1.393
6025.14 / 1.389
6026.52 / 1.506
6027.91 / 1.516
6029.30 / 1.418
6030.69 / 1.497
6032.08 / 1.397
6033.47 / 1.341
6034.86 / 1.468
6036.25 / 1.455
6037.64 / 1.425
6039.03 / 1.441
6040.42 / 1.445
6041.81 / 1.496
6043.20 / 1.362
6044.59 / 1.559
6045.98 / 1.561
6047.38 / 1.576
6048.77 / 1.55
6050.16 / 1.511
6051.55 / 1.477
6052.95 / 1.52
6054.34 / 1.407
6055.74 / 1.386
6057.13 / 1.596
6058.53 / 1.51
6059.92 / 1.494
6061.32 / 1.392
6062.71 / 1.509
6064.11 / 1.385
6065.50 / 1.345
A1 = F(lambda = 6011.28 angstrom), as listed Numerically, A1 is 1.483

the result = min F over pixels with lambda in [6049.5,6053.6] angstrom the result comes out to 1.477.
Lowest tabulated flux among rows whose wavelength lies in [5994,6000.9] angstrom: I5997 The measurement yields 1.374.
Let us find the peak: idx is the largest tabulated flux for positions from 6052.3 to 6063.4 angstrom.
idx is 1.596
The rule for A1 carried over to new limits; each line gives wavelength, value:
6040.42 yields 1.445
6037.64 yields 1.425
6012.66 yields 1.445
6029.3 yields 1.418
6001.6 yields 1.422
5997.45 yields 1.514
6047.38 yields 1.576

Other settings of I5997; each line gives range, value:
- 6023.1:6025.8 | 1.389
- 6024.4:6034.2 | 1.341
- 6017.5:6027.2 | 1.377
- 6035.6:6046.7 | 1.362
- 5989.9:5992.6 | 1.447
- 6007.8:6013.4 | 1.422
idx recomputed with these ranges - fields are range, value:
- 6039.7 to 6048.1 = 1.576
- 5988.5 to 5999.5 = 1.598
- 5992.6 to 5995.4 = 1.587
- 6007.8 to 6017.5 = 1.483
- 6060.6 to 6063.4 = 1.509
